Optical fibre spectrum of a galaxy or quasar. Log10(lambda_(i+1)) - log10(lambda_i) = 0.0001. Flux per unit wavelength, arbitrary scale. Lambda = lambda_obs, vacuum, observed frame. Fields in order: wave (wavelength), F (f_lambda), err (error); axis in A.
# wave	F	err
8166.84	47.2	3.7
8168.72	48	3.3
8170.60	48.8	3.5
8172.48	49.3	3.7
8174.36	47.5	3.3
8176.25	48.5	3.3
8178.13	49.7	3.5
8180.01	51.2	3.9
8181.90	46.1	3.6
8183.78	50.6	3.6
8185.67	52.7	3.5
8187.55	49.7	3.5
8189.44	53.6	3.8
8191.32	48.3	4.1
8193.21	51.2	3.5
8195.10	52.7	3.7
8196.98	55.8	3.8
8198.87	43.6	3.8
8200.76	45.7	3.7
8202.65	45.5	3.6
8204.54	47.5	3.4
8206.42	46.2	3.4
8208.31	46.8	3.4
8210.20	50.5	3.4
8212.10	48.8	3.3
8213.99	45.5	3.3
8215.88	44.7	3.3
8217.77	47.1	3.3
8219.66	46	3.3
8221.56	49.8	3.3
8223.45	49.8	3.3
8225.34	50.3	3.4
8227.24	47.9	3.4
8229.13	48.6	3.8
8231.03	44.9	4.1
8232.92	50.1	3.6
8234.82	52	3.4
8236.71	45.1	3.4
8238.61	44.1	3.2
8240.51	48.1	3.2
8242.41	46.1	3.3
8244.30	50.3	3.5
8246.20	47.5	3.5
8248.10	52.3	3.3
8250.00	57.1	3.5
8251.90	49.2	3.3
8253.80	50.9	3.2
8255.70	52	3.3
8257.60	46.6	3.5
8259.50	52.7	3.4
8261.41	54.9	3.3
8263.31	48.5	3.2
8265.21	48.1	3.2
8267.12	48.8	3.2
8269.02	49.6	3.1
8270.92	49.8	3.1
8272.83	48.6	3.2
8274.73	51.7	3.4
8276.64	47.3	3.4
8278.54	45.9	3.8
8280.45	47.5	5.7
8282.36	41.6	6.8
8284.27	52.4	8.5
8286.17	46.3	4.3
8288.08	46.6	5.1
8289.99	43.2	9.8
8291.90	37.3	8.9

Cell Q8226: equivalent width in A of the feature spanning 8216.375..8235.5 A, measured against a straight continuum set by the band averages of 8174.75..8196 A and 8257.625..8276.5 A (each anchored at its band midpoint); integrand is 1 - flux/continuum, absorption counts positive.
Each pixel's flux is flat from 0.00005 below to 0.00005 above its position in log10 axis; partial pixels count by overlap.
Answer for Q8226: 0.6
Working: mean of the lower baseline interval 50.3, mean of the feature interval 48.5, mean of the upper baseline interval 50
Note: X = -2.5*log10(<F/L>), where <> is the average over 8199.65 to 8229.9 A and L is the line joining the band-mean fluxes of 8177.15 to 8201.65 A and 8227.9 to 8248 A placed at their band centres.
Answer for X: 0.03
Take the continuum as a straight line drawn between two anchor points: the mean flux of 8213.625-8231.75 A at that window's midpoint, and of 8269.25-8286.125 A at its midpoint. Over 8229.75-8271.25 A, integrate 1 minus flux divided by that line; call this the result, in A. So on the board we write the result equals -1.4 A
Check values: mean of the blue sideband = 47.6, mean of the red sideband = 48.1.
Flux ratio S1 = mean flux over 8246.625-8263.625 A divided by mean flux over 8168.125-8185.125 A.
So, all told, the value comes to 1.05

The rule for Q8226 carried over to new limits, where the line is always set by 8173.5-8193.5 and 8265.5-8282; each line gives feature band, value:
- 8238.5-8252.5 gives -0.2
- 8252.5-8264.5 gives -0.5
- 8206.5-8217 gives 0.5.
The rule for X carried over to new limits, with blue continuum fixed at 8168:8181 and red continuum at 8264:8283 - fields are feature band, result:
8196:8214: 0.022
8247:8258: -0.072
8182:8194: -0.040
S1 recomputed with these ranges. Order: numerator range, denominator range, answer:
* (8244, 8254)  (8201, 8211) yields 1.09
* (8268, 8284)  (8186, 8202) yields 0.96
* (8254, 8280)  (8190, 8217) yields 1.03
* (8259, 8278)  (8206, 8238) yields 1.04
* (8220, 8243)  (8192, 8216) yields 1.00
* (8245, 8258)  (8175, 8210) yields 1.04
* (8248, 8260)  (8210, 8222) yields 1.09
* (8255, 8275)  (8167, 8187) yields 1.02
